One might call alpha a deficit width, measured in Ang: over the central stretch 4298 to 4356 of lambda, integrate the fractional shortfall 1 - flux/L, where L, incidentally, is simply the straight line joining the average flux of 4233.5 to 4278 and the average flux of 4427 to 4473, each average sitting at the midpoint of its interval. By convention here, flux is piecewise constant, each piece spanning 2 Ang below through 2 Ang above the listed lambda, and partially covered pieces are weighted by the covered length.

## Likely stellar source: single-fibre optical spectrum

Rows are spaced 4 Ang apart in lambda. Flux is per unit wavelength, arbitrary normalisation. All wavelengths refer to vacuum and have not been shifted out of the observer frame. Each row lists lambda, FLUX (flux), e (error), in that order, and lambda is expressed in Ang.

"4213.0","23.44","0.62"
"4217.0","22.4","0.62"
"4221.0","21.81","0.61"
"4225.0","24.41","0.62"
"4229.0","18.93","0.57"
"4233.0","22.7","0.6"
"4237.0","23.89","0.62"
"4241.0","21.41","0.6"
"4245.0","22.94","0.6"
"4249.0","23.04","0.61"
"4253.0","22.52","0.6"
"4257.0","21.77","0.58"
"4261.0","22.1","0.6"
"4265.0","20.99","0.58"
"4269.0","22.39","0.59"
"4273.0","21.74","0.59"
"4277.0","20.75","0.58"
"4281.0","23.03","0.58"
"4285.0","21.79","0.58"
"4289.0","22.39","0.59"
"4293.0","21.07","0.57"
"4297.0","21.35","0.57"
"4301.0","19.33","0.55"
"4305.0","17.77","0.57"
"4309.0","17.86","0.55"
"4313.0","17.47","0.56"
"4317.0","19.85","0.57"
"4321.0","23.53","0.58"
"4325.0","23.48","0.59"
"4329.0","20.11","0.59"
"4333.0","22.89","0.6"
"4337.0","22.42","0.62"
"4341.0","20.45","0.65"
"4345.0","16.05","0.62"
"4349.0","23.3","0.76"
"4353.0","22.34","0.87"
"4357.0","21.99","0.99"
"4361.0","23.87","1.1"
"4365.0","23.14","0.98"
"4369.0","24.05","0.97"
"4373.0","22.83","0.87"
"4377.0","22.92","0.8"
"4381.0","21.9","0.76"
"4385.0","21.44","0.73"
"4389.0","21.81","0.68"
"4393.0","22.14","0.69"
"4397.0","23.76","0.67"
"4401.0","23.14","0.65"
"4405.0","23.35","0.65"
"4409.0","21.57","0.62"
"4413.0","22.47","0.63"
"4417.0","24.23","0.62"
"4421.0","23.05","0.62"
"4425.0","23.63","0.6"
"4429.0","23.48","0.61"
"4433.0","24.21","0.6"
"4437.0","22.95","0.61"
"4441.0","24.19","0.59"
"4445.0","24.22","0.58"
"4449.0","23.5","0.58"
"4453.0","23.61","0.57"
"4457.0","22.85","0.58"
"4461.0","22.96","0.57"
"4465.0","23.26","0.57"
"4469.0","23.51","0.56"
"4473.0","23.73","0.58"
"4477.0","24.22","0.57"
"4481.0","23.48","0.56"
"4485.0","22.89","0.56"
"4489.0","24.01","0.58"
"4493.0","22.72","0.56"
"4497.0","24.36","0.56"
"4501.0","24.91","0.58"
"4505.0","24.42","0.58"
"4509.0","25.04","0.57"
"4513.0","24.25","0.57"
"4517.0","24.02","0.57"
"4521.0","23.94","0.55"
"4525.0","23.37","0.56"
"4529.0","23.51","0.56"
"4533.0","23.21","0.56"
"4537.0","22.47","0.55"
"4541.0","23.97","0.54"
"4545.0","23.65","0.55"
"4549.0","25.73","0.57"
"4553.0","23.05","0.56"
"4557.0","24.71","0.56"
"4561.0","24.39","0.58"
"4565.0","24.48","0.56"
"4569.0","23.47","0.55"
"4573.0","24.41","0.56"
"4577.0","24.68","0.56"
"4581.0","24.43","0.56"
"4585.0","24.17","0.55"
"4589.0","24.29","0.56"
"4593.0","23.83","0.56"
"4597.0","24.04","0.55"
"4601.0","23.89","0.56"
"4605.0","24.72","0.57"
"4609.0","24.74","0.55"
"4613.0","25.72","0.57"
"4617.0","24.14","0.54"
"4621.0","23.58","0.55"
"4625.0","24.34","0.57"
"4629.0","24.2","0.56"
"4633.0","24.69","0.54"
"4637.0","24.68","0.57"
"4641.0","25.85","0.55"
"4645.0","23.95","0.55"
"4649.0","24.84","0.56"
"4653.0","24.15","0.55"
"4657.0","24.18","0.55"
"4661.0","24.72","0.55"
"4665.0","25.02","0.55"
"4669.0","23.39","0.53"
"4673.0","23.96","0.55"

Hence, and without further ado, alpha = 5.5 Ang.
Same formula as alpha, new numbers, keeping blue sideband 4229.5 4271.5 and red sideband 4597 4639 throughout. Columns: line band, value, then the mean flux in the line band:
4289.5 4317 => 3.89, 19.4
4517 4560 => 0.33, 23.8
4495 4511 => -0.62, 24.7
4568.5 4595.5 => 0.01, 24.2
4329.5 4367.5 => 1.74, 21.8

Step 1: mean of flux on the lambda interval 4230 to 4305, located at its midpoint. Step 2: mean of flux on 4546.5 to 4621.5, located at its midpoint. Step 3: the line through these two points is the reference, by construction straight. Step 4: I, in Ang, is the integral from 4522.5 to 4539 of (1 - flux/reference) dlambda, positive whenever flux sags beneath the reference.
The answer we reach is 0.5 Ang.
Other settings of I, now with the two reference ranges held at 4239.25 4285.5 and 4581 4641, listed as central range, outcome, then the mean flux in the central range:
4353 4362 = 0.0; 22.7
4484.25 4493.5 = 0.1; 23.3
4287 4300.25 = 0.5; 21.4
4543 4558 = -0.2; 24.3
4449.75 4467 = 0.1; 23.2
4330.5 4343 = 0.4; 21.8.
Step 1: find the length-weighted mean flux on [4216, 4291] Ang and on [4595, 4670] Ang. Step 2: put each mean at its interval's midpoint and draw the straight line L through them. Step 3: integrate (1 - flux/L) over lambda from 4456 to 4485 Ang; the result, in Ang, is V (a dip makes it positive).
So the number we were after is 0.1 Ang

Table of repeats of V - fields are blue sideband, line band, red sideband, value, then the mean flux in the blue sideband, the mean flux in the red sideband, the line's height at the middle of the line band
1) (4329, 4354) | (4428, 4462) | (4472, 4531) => -1.0 Ang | 21.1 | 23.9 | 22.9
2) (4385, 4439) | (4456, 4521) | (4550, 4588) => -0.6 Ang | 23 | 24.2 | 23.6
